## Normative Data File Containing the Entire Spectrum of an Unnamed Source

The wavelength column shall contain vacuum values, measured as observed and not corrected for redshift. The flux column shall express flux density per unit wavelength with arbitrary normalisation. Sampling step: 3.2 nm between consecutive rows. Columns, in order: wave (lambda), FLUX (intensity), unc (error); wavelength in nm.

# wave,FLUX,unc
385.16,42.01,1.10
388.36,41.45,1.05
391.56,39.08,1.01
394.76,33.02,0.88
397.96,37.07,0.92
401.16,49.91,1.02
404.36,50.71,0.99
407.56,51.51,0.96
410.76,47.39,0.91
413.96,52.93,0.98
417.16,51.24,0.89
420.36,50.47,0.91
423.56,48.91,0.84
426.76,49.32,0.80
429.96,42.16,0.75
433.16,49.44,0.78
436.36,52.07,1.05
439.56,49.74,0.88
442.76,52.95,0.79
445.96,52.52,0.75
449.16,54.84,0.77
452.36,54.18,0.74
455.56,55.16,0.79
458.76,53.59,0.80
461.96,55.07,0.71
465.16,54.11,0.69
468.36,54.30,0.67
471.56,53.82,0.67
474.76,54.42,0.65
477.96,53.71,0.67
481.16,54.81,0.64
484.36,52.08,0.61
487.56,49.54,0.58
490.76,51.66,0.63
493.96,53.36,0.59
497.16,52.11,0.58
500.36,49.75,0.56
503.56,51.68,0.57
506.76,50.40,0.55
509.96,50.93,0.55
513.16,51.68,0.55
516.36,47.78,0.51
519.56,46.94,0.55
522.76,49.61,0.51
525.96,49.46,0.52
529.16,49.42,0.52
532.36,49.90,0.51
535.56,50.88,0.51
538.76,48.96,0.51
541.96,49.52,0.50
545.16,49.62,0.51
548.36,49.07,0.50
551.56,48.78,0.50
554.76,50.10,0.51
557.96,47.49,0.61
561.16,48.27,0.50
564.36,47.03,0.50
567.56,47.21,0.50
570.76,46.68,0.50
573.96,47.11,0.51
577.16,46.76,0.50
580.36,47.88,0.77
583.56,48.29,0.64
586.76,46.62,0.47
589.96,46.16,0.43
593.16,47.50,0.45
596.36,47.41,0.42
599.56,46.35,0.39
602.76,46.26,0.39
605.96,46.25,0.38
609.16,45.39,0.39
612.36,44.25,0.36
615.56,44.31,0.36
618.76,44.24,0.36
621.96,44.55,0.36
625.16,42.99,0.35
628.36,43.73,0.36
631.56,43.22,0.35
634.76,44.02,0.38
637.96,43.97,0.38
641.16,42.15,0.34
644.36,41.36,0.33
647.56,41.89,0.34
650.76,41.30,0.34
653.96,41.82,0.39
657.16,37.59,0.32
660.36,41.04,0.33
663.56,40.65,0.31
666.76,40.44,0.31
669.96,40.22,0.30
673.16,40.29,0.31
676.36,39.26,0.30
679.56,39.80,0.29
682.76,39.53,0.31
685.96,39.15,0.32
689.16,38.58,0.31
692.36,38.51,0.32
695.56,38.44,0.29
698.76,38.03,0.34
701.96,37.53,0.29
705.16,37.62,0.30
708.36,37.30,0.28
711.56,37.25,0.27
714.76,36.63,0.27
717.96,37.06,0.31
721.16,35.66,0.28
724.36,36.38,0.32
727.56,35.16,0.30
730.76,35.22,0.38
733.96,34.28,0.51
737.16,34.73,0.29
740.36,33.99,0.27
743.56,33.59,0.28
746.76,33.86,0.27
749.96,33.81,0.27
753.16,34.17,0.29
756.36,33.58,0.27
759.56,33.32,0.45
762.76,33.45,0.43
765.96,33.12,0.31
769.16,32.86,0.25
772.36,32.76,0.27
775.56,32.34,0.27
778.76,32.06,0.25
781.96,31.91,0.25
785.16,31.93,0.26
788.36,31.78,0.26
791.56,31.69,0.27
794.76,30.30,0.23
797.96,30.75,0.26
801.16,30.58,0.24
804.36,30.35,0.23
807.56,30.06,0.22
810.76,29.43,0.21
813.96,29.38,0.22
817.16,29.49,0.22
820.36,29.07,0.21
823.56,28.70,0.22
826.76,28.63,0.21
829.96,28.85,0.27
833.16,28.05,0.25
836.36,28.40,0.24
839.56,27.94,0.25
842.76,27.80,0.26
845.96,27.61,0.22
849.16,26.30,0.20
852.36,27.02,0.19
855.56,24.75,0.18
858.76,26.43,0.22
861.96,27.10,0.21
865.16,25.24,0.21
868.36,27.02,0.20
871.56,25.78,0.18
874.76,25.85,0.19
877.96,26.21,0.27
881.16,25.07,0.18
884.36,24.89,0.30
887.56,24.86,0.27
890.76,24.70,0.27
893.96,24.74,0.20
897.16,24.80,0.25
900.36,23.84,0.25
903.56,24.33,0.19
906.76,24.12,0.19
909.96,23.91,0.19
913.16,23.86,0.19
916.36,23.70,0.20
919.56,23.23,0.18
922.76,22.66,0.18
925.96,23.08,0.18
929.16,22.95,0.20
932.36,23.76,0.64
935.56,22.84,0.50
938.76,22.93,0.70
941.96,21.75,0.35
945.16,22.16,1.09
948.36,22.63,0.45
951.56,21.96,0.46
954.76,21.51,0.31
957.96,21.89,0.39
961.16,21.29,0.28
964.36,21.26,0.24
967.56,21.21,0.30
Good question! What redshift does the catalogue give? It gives 0.000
